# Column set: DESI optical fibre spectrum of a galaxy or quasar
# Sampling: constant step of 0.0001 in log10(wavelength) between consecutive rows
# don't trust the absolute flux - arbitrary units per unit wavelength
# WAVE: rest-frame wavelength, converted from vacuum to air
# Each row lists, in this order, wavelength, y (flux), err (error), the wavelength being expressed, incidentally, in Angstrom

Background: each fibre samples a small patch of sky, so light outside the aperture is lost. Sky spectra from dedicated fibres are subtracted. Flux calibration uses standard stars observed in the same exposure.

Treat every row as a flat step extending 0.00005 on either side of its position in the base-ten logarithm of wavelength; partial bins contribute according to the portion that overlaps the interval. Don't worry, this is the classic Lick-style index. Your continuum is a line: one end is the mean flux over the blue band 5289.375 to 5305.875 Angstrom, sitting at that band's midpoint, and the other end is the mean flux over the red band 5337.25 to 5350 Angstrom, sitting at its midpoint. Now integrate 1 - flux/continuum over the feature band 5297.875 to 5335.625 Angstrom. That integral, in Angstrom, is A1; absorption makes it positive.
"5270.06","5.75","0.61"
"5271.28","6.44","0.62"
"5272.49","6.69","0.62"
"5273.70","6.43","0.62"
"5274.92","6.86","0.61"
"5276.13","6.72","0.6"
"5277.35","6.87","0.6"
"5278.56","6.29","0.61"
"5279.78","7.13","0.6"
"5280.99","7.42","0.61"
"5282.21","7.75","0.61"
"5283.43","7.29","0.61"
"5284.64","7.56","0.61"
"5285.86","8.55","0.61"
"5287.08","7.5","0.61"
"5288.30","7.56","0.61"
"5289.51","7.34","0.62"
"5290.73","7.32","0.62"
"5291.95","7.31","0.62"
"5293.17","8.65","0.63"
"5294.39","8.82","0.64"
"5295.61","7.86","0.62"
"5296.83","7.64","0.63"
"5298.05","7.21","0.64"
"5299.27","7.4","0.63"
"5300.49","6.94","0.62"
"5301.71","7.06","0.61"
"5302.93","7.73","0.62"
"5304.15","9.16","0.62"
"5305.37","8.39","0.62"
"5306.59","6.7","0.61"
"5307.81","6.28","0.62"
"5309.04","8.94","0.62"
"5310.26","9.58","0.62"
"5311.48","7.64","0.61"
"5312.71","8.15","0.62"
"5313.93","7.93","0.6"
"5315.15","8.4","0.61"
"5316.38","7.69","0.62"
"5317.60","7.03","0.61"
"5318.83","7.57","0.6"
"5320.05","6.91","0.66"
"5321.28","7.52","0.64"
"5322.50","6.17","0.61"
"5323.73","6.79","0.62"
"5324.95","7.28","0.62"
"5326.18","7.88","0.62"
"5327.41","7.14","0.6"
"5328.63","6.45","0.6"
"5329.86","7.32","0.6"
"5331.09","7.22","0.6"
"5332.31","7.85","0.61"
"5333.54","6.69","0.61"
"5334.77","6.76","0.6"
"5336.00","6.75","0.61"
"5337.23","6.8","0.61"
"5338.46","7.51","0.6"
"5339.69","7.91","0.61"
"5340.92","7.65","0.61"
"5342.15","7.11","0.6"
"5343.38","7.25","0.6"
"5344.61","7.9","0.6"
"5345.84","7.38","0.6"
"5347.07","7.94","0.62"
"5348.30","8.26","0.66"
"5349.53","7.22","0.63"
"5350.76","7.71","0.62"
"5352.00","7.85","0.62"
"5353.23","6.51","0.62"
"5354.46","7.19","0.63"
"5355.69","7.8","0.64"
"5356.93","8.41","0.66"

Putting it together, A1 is 1.1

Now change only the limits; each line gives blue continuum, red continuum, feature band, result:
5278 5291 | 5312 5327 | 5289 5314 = -1.3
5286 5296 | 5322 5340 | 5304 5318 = -1.0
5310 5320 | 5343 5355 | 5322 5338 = 1.5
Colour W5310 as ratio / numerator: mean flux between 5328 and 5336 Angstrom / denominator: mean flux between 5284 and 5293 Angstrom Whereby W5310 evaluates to 0.9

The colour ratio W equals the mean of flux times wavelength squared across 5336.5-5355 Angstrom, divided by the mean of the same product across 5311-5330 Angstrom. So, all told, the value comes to 1.0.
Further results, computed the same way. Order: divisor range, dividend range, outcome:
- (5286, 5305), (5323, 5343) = 0.94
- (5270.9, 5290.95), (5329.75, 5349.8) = 1.05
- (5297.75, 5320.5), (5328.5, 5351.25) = 0.96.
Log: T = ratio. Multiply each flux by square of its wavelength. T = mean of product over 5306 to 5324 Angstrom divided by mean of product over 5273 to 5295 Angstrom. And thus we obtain 1.03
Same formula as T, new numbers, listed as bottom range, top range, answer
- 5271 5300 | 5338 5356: 1.05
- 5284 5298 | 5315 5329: 0.94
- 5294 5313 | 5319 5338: 0.91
